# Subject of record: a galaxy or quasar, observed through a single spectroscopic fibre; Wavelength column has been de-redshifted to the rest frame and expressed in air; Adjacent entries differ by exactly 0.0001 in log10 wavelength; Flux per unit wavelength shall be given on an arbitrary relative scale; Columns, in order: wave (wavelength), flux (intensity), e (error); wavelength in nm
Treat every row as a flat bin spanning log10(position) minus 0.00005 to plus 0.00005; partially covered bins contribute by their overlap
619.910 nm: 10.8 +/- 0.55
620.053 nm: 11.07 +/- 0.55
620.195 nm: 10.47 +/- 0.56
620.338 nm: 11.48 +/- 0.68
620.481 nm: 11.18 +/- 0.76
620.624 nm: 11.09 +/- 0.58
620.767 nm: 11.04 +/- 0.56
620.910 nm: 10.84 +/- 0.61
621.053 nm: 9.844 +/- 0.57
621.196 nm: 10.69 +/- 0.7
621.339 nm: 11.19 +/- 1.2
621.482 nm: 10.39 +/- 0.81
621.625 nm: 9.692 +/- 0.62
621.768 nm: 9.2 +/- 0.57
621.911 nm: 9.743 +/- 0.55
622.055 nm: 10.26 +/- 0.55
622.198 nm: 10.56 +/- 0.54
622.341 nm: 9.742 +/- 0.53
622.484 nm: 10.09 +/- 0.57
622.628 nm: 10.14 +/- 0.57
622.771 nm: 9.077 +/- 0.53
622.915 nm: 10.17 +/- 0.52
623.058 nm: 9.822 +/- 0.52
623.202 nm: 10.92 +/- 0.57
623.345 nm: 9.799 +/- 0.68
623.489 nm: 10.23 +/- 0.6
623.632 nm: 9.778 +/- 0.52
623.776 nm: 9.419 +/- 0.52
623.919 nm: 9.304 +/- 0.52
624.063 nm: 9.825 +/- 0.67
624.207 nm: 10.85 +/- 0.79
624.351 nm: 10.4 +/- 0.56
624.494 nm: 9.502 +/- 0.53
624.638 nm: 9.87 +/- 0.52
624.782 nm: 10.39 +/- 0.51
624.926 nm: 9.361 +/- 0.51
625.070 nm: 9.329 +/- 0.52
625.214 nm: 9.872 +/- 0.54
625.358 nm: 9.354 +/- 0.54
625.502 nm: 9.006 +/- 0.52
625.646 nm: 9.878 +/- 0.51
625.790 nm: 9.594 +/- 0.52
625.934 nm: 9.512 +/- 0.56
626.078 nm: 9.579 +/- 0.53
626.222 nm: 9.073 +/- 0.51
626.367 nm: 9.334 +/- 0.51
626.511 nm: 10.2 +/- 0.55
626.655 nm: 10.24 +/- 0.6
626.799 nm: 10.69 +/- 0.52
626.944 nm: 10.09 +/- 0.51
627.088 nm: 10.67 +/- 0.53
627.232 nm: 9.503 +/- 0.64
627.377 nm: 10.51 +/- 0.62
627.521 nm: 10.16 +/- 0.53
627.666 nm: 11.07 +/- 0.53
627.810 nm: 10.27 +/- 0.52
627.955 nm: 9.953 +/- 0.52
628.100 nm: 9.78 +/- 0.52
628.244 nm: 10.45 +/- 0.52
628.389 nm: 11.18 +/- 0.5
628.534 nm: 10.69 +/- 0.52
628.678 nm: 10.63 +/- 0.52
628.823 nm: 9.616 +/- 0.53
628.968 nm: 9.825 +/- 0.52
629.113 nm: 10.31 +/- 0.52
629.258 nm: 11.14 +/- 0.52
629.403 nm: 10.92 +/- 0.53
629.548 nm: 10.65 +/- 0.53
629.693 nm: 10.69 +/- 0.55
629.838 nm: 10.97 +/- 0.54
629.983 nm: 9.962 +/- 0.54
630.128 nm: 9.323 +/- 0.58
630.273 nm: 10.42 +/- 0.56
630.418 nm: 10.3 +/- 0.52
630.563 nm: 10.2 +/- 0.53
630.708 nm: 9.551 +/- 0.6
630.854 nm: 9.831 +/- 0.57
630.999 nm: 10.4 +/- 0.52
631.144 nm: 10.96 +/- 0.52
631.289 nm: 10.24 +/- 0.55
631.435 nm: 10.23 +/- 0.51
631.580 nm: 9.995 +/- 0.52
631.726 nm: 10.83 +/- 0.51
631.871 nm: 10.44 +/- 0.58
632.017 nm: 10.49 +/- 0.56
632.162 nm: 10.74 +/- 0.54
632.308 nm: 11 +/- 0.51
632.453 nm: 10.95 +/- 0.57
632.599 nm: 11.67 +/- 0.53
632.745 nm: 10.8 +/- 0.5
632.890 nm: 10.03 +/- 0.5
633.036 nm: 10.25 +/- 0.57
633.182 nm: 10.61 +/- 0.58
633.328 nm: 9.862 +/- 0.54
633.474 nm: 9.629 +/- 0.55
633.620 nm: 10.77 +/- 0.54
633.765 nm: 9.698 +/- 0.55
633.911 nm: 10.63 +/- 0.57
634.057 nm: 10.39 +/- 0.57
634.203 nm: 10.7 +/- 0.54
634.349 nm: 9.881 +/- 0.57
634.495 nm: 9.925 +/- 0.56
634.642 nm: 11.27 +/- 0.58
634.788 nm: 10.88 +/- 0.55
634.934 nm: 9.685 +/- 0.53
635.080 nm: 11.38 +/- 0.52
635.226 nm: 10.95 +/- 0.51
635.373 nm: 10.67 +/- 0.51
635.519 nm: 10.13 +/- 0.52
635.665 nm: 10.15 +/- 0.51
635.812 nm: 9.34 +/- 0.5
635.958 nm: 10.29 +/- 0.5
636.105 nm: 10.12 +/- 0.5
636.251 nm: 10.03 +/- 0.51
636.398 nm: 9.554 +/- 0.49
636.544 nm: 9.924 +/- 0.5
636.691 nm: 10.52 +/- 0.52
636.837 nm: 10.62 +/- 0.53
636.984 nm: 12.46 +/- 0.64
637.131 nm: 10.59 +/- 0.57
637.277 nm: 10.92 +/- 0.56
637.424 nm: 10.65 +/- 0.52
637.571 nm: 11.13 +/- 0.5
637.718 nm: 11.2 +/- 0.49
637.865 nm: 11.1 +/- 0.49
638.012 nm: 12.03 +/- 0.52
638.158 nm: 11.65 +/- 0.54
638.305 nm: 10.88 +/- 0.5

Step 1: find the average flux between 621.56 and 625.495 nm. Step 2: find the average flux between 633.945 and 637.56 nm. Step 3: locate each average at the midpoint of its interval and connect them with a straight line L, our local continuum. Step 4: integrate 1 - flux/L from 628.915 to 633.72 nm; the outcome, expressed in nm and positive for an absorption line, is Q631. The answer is -0.08 nm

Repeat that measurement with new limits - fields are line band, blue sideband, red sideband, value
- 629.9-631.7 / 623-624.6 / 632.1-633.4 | 0.06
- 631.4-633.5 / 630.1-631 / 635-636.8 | -0.09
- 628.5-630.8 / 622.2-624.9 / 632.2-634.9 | -0.01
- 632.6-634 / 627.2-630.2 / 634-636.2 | 0.01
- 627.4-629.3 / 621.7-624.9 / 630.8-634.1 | -0.03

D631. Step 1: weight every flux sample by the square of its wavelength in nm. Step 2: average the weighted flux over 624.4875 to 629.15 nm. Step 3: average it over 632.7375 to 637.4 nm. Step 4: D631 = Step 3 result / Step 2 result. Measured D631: 1.07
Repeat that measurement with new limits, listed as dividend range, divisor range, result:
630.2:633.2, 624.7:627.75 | 1.08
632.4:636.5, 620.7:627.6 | 1.07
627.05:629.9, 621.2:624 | 1.06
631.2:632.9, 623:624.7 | 1.10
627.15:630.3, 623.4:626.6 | 1.08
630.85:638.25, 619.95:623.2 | 1.06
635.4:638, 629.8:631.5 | 1.06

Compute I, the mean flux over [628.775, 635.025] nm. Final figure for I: 10.4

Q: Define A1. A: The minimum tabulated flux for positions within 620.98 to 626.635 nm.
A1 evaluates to 9.006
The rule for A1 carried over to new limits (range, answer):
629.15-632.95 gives 9.323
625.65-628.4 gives 9.073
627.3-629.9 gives 9.616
